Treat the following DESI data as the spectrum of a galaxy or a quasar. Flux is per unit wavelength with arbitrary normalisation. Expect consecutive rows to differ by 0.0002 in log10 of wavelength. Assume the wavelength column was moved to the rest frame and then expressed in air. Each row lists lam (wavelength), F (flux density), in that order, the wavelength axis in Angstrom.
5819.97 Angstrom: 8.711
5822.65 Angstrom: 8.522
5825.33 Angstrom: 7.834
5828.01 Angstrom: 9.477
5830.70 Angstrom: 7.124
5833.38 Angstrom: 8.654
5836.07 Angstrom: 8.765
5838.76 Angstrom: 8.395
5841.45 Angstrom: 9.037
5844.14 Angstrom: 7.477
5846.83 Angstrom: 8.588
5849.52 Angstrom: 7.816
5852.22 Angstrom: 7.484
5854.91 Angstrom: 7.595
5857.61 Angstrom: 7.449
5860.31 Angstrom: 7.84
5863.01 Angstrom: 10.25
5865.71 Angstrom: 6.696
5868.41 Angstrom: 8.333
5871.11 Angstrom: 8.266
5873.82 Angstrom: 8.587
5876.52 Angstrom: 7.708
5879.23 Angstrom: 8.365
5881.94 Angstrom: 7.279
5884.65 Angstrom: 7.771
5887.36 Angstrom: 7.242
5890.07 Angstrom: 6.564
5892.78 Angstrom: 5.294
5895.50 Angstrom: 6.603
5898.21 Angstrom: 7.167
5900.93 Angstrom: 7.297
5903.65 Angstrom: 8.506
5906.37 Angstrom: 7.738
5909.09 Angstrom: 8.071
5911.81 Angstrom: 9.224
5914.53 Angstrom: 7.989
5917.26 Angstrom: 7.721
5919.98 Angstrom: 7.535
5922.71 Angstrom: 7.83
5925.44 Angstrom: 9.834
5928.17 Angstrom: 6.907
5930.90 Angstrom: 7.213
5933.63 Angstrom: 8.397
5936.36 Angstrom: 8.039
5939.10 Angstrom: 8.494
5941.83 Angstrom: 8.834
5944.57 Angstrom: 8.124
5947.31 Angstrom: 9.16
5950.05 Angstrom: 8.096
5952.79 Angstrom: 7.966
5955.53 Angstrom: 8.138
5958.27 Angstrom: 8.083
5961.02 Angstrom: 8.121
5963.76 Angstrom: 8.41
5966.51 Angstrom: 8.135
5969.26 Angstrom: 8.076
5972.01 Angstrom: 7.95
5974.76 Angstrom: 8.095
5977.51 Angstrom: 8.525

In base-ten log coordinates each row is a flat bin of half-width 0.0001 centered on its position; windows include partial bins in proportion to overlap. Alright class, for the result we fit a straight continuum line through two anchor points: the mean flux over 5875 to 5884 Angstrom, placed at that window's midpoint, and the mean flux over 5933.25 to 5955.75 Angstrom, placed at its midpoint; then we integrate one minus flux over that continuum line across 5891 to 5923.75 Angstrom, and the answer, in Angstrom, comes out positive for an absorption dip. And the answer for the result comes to 2.0 Angstrom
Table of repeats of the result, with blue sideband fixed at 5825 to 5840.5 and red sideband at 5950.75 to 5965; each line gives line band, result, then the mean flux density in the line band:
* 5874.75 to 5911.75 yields 3.81 Angstrom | 7.43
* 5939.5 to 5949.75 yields -0.56 Angstrom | 8.62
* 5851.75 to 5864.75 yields 0.38 Angstrom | 8.12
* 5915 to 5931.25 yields 0.66 Angstrom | 7.88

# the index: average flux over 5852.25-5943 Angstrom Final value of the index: 7.83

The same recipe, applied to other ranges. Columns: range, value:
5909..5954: 8.21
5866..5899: 7.41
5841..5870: 8.02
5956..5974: 8.13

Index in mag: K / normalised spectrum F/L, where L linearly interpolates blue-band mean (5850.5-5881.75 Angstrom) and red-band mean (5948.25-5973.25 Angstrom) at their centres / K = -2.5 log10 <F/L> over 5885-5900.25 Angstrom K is 0.20 mag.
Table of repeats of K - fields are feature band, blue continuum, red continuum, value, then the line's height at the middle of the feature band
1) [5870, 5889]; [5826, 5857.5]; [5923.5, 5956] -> 0.05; 8.21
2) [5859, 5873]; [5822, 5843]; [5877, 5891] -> -0.06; 7.83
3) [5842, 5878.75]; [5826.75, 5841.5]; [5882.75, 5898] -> -0.05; 7.7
